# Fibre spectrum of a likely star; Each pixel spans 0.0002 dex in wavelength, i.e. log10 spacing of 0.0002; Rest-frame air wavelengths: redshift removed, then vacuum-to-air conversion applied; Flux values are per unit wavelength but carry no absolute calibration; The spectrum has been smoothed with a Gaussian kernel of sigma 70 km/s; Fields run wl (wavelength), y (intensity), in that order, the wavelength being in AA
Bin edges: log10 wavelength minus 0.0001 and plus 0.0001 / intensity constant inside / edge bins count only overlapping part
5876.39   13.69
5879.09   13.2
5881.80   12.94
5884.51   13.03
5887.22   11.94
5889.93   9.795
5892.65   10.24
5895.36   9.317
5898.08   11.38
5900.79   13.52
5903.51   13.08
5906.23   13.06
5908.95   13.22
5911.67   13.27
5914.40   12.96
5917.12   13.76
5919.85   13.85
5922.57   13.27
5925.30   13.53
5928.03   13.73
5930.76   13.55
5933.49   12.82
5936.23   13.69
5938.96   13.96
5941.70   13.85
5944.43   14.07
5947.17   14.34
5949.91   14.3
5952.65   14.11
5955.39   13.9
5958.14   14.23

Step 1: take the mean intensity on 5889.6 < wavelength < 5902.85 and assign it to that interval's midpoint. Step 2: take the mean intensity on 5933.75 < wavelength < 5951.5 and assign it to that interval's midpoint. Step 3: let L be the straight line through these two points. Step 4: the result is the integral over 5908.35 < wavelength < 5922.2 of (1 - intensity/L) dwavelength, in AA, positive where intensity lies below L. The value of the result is -1.32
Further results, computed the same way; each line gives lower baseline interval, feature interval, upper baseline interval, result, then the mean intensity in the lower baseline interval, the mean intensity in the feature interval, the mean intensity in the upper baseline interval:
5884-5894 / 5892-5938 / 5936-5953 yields -1.46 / 11.1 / 12.9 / 14.1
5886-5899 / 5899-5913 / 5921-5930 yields -1.74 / 10.5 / 13.2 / 13.5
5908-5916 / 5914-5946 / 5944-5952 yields 0.21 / 13.2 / 13.6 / 14.2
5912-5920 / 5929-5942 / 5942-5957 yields 0.26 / 13.4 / 13.6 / 14.1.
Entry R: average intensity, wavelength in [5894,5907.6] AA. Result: 12.1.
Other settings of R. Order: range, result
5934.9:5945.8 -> 13.9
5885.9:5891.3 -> 10.8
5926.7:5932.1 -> 13.6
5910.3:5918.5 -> 13.3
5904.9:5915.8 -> 13.1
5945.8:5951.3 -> 14.3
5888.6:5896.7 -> 9.78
